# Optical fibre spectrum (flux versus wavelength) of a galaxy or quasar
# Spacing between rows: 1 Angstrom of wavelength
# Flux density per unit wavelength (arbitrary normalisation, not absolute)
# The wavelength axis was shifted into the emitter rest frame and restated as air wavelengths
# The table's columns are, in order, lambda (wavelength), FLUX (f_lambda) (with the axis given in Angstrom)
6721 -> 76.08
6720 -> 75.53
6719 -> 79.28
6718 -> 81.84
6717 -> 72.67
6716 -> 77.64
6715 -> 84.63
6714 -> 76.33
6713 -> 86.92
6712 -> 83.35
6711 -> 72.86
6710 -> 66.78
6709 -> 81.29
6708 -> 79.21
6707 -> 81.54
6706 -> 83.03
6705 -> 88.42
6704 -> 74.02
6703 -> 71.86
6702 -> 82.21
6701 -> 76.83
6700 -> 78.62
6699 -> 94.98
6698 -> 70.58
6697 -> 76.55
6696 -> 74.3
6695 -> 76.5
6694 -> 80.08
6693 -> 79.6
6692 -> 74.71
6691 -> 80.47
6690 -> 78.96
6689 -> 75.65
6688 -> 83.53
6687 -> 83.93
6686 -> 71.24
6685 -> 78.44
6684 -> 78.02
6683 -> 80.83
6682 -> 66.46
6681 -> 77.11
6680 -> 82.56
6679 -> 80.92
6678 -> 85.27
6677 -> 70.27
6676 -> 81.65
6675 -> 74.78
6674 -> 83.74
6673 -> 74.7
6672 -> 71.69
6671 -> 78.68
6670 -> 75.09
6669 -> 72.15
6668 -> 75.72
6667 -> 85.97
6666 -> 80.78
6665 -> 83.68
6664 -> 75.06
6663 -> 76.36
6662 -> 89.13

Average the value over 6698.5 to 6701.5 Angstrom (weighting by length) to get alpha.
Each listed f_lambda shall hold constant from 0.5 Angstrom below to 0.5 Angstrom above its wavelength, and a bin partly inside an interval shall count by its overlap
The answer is 83.5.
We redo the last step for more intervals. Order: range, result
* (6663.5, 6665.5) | 79.4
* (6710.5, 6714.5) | 79.9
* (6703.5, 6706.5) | 81.8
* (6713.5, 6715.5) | 80.5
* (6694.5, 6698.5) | 74.5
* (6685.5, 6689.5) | 78.6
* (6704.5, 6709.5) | 82.7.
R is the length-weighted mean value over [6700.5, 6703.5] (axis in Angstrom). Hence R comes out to 77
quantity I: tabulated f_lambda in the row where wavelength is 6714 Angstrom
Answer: 76.33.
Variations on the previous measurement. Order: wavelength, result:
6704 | 74.02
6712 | 83.35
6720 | 75.53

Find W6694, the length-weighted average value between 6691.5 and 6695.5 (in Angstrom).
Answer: 77.7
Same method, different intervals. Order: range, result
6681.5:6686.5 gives 75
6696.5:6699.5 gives 80.7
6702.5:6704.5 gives 72.9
